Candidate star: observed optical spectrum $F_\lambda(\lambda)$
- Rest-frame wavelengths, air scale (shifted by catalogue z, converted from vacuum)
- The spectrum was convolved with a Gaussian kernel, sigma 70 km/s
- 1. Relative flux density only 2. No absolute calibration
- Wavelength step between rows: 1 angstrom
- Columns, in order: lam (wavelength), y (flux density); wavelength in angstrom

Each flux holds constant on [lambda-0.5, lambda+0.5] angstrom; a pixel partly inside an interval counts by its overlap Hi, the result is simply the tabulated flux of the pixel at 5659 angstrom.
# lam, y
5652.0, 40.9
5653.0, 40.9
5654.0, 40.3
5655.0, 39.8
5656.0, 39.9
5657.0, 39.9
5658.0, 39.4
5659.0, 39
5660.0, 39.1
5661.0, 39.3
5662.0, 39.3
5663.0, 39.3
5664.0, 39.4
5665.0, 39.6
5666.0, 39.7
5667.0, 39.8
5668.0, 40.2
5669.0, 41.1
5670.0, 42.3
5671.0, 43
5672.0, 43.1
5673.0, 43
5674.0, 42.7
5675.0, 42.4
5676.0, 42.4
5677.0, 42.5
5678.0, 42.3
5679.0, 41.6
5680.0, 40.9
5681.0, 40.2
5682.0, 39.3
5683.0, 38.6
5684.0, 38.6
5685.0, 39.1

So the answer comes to 39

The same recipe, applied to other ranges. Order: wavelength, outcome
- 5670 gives 42.3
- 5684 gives 38.6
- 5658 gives 39.4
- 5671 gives 43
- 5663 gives 39.3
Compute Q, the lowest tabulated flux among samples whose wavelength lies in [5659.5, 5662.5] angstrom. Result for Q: 39.1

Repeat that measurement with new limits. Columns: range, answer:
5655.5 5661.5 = 39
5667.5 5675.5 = 40.2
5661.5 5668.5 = 39.3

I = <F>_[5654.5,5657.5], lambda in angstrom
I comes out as 39.9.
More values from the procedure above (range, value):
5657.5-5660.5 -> 39.2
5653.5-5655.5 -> 40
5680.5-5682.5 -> 39.8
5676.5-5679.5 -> 42.1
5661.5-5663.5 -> 39.3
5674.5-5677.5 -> 42.4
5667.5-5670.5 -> 41.2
